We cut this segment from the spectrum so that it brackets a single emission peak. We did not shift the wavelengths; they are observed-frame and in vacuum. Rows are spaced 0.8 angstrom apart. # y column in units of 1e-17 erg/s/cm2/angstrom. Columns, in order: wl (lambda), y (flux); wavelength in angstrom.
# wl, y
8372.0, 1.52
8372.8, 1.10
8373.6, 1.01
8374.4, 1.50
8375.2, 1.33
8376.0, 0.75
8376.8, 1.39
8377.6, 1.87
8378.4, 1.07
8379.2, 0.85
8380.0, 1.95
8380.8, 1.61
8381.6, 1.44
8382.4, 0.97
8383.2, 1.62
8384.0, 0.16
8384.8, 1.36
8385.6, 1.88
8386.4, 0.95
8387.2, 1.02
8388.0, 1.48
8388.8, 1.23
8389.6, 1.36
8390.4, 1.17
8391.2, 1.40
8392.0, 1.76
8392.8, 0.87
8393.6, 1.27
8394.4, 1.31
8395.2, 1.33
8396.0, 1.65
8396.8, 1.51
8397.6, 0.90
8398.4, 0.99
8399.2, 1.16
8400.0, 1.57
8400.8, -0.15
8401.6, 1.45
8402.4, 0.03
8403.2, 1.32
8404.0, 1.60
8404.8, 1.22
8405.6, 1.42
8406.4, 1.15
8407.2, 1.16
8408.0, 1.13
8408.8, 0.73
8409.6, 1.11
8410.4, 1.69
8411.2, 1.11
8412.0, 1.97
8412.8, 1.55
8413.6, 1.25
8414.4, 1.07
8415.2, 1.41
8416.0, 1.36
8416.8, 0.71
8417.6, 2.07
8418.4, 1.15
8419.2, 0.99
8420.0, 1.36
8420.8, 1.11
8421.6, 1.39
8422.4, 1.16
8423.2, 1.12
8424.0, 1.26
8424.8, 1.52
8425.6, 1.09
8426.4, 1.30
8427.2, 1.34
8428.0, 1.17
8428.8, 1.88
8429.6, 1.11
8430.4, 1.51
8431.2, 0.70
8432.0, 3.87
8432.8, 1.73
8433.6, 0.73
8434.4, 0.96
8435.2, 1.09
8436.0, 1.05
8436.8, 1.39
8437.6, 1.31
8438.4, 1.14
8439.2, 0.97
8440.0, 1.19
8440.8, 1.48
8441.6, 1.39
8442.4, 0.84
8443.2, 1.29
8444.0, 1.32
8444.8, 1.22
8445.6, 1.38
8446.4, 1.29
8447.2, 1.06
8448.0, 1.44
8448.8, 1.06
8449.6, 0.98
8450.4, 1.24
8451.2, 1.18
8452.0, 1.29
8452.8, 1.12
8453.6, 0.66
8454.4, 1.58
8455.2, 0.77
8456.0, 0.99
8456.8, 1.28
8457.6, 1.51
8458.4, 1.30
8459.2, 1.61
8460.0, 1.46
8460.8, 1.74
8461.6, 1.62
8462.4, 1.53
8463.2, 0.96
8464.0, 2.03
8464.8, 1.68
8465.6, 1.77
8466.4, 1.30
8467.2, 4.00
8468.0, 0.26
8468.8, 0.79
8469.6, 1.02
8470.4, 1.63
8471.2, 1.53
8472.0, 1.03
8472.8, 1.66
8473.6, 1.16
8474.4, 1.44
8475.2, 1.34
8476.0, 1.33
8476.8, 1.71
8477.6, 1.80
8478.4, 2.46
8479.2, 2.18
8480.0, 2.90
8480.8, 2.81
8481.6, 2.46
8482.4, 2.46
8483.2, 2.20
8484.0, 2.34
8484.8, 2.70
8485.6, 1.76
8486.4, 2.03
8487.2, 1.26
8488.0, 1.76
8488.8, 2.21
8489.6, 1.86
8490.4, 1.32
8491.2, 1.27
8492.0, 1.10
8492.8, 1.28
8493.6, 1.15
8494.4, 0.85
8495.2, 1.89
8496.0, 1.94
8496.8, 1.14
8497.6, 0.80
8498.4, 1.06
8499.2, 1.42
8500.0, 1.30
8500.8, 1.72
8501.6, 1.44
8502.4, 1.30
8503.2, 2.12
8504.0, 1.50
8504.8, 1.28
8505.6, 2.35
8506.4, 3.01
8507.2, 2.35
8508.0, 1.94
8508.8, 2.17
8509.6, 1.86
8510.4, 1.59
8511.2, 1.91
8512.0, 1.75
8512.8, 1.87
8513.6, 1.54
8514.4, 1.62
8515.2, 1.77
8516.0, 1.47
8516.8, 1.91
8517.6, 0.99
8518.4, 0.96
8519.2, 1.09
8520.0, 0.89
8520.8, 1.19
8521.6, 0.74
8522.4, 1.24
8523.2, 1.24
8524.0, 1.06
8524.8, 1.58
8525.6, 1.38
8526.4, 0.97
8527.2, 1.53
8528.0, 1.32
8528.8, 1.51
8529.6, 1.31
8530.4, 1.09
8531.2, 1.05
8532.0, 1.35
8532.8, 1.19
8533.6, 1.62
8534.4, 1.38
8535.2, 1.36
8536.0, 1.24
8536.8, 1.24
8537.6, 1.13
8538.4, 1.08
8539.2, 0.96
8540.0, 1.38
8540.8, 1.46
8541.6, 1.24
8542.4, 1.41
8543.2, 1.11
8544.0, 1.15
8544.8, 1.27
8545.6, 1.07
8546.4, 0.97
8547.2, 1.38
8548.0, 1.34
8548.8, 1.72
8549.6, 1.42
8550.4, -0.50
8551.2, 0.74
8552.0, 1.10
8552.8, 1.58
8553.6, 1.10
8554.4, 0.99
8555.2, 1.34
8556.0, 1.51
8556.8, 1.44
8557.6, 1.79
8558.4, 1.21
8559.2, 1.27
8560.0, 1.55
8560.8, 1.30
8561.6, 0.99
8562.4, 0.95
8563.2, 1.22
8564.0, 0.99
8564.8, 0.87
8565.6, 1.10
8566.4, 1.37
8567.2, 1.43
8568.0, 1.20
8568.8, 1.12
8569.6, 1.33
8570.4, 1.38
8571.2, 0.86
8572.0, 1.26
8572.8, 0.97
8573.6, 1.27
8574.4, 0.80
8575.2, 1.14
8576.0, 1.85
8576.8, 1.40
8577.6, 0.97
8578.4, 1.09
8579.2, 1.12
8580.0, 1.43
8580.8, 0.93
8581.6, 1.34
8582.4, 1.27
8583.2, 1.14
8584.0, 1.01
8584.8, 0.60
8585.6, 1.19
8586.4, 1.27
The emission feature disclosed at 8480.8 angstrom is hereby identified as H-alpha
